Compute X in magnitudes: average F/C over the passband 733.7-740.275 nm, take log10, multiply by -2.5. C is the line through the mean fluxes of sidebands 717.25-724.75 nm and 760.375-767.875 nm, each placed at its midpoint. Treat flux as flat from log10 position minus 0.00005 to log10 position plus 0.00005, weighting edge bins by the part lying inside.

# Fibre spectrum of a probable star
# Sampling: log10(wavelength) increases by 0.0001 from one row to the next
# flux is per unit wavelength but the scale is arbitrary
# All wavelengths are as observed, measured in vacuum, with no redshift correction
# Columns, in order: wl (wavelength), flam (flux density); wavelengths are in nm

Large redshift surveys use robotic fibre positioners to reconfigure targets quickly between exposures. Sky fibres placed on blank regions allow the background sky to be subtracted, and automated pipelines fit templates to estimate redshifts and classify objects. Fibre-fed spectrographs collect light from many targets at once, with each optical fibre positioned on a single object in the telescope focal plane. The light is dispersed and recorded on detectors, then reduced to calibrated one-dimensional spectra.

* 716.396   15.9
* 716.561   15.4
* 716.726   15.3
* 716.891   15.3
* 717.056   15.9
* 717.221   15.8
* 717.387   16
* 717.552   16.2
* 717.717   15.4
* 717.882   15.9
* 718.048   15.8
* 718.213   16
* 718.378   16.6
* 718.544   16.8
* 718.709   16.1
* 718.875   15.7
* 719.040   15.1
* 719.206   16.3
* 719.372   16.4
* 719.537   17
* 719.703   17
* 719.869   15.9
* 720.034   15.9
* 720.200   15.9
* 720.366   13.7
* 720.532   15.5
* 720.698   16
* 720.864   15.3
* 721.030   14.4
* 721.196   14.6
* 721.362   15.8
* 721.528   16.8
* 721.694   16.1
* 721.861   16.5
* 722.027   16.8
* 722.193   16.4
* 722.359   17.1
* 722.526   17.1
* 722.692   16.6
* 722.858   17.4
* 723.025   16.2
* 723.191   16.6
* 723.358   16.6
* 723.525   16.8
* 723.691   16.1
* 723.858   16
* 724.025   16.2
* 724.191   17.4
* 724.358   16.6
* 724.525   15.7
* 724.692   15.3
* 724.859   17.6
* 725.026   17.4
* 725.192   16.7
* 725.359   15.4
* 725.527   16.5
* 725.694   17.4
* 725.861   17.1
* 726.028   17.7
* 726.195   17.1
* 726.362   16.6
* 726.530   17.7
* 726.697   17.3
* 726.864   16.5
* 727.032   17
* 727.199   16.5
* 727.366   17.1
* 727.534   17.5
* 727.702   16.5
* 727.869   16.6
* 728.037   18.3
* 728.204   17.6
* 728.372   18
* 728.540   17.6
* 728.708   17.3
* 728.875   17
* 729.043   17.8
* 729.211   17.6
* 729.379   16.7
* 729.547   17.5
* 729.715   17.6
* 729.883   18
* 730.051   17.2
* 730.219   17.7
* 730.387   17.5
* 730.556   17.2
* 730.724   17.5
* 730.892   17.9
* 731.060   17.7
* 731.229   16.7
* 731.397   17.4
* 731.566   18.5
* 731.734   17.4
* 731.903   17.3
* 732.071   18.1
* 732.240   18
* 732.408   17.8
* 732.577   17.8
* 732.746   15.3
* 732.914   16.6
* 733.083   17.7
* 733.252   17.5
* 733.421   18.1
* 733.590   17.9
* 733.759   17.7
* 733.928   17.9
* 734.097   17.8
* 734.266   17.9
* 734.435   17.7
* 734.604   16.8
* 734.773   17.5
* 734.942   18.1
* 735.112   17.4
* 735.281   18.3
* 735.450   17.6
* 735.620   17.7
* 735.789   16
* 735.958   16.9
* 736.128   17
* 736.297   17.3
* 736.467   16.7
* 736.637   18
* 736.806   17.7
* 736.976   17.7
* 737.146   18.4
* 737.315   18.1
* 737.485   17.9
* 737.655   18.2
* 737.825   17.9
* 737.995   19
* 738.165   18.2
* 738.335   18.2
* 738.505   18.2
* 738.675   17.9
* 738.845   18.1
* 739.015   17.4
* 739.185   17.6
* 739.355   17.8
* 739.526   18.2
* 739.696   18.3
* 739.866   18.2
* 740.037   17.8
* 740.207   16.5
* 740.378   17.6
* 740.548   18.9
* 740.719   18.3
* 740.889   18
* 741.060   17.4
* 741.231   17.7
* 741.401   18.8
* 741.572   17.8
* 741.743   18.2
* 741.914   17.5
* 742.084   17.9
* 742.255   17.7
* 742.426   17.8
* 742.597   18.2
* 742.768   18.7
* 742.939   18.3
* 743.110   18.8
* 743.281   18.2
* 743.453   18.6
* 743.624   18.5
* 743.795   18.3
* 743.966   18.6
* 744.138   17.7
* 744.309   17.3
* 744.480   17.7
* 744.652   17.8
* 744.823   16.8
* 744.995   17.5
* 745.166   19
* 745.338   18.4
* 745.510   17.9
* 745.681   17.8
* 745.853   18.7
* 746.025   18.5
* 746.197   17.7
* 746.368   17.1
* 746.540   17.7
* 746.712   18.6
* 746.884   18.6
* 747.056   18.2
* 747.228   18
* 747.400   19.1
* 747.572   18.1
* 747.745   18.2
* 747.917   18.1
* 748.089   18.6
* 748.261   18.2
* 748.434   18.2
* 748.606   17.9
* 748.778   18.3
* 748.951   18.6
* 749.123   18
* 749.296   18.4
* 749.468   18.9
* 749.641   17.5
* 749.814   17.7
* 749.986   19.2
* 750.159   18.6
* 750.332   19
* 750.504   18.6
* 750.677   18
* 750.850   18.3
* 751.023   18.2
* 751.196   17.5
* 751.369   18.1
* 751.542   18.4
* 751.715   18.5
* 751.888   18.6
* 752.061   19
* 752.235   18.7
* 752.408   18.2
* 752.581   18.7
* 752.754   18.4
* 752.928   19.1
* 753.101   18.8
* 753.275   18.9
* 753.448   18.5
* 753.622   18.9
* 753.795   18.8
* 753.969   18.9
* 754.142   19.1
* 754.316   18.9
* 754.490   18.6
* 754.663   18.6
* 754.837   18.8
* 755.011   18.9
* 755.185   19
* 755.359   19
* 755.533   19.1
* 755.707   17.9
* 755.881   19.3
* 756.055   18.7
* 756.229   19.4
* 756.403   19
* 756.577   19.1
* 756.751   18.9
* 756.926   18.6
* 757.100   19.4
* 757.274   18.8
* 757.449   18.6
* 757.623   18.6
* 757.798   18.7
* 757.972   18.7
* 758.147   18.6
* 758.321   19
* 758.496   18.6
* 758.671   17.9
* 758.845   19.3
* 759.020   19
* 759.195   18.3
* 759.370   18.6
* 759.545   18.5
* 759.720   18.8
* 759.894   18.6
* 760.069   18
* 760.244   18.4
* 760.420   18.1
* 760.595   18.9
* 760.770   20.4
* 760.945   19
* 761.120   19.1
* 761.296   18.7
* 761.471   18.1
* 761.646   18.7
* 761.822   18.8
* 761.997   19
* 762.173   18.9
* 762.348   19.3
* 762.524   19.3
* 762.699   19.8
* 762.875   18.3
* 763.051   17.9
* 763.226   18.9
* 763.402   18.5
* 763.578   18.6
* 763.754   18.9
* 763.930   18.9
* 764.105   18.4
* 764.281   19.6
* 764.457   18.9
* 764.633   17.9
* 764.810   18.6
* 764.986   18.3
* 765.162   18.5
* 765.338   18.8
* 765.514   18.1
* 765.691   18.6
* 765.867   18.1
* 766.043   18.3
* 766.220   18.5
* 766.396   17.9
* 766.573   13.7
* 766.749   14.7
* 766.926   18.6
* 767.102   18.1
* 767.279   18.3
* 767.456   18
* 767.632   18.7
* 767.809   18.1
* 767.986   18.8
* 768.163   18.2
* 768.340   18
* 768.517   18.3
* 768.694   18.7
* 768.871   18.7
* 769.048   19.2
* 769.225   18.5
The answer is -0.05 mag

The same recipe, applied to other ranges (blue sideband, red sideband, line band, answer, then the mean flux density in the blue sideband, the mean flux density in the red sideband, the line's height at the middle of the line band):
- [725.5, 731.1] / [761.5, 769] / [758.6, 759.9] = -0.03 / 17.3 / 18.4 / 18.2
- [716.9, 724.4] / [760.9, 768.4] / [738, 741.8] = -0.05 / 16.1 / 18.4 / 17.1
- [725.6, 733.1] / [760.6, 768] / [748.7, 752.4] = -0.02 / 17.4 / 18.4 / 18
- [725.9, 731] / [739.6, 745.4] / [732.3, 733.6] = 0.01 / 17.3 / 18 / 17.6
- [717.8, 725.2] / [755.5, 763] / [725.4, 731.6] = -0.04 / 16.2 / 18.8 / 16.7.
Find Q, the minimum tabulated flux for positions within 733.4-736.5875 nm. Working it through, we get 16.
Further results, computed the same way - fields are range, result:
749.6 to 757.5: 17.5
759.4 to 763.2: 17.9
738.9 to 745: 16.5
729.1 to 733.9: 15.3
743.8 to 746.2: 16.8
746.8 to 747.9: 18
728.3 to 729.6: 16.7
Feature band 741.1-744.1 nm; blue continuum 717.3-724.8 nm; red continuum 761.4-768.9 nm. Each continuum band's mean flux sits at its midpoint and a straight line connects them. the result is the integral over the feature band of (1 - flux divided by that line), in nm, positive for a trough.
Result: -0.170 nm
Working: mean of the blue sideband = 16.1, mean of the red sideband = 18.4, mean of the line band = 18.2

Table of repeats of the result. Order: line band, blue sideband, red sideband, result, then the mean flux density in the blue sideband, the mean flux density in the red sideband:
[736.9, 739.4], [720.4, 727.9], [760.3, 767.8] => -0.12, 16.5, 18.4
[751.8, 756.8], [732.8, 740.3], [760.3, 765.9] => -0.11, 17.7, 18.7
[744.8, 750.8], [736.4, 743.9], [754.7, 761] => 0.04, 18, 18.8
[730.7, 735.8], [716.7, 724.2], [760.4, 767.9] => -0.24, 16.1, 18.4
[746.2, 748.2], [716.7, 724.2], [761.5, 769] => -0.09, 16.1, 18.4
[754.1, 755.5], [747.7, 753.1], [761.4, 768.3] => -0.04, 18.4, 18.3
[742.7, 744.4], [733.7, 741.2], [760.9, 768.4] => -0.04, 17.8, 18.4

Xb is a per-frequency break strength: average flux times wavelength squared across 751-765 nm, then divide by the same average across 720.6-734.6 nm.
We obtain 1.19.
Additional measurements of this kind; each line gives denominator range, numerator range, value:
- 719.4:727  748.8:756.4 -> 1.23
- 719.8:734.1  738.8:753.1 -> 1.13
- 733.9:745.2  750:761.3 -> 1.09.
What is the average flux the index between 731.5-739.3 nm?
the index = 17.7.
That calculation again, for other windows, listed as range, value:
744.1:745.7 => 17.8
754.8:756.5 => 18.9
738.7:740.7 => 17.9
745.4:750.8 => 18.3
